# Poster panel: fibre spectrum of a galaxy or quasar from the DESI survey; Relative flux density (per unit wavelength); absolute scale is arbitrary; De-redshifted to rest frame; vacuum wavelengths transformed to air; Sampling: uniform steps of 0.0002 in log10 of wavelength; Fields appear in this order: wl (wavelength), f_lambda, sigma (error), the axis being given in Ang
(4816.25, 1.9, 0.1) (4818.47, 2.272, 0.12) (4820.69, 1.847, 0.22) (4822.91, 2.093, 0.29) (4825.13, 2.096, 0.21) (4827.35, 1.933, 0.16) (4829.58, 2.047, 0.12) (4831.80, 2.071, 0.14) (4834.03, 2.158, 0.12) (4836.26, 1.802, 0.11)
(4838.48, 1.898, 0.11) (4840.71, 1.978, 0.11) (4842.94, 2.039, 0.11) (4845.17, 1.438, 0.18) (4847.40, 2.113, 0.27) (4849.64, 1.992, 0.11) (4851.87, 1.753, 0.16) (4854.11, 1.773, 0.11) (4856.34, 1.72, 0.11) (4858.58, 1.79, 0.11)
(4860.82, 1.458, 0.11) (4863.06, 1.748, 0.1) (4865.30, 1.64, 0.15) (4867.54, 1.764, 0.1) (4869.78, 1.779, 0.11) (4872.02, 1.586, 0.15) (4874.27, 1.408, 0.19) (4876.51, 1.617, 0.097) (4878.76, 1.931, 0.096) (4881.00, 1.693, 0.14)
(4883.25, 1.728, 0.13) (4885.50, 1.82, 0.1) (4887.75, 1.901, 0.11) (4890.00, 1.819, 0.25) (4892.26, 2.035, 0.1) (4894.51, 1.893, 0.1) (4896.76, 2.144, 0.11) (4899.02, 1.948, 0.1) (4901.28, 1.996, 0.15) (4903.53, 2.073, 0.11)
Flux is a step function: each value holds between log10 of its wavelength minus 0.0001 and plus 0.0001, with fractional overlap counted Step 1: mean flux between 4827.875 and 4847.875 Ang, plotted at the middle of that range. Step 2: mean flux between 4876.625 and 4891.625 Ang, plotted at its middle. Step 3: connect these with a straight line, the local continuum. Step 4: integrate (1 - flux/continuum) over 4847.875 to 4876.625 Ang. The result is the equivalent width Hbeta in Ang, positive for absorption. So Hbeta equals 2.6 Ang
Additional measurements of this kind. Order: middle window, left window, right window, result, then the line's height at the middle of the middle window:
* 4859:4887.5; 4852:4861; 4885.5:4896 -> 1.9 Ang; 1.81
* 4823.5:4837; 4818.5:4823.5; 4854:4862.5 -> -0.6 Ang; 1.94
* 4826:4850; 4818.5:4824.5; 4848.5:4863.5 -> -0.7 Ang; 1.9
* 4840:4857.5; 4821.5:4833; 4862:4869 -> 0.1 Ang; 1.86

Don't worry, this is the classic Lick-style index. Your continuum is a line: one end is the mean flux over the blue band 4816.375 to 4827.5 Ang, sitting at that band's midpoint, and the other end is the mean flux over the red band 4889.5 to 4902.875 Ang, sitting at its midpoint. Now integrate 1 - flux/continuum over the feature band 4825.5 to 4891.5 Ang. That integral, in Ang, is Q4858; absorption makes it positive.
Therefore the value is 6.7 Ang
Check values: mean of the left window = 2.05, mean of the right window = 1.98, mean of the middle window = 1.81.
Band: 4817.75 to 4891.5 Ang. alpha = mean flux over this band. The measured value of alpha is 1.84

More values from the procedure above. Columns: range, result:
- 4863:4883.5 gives 1.69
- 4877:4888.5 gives 1.8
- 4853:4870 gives 1.71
